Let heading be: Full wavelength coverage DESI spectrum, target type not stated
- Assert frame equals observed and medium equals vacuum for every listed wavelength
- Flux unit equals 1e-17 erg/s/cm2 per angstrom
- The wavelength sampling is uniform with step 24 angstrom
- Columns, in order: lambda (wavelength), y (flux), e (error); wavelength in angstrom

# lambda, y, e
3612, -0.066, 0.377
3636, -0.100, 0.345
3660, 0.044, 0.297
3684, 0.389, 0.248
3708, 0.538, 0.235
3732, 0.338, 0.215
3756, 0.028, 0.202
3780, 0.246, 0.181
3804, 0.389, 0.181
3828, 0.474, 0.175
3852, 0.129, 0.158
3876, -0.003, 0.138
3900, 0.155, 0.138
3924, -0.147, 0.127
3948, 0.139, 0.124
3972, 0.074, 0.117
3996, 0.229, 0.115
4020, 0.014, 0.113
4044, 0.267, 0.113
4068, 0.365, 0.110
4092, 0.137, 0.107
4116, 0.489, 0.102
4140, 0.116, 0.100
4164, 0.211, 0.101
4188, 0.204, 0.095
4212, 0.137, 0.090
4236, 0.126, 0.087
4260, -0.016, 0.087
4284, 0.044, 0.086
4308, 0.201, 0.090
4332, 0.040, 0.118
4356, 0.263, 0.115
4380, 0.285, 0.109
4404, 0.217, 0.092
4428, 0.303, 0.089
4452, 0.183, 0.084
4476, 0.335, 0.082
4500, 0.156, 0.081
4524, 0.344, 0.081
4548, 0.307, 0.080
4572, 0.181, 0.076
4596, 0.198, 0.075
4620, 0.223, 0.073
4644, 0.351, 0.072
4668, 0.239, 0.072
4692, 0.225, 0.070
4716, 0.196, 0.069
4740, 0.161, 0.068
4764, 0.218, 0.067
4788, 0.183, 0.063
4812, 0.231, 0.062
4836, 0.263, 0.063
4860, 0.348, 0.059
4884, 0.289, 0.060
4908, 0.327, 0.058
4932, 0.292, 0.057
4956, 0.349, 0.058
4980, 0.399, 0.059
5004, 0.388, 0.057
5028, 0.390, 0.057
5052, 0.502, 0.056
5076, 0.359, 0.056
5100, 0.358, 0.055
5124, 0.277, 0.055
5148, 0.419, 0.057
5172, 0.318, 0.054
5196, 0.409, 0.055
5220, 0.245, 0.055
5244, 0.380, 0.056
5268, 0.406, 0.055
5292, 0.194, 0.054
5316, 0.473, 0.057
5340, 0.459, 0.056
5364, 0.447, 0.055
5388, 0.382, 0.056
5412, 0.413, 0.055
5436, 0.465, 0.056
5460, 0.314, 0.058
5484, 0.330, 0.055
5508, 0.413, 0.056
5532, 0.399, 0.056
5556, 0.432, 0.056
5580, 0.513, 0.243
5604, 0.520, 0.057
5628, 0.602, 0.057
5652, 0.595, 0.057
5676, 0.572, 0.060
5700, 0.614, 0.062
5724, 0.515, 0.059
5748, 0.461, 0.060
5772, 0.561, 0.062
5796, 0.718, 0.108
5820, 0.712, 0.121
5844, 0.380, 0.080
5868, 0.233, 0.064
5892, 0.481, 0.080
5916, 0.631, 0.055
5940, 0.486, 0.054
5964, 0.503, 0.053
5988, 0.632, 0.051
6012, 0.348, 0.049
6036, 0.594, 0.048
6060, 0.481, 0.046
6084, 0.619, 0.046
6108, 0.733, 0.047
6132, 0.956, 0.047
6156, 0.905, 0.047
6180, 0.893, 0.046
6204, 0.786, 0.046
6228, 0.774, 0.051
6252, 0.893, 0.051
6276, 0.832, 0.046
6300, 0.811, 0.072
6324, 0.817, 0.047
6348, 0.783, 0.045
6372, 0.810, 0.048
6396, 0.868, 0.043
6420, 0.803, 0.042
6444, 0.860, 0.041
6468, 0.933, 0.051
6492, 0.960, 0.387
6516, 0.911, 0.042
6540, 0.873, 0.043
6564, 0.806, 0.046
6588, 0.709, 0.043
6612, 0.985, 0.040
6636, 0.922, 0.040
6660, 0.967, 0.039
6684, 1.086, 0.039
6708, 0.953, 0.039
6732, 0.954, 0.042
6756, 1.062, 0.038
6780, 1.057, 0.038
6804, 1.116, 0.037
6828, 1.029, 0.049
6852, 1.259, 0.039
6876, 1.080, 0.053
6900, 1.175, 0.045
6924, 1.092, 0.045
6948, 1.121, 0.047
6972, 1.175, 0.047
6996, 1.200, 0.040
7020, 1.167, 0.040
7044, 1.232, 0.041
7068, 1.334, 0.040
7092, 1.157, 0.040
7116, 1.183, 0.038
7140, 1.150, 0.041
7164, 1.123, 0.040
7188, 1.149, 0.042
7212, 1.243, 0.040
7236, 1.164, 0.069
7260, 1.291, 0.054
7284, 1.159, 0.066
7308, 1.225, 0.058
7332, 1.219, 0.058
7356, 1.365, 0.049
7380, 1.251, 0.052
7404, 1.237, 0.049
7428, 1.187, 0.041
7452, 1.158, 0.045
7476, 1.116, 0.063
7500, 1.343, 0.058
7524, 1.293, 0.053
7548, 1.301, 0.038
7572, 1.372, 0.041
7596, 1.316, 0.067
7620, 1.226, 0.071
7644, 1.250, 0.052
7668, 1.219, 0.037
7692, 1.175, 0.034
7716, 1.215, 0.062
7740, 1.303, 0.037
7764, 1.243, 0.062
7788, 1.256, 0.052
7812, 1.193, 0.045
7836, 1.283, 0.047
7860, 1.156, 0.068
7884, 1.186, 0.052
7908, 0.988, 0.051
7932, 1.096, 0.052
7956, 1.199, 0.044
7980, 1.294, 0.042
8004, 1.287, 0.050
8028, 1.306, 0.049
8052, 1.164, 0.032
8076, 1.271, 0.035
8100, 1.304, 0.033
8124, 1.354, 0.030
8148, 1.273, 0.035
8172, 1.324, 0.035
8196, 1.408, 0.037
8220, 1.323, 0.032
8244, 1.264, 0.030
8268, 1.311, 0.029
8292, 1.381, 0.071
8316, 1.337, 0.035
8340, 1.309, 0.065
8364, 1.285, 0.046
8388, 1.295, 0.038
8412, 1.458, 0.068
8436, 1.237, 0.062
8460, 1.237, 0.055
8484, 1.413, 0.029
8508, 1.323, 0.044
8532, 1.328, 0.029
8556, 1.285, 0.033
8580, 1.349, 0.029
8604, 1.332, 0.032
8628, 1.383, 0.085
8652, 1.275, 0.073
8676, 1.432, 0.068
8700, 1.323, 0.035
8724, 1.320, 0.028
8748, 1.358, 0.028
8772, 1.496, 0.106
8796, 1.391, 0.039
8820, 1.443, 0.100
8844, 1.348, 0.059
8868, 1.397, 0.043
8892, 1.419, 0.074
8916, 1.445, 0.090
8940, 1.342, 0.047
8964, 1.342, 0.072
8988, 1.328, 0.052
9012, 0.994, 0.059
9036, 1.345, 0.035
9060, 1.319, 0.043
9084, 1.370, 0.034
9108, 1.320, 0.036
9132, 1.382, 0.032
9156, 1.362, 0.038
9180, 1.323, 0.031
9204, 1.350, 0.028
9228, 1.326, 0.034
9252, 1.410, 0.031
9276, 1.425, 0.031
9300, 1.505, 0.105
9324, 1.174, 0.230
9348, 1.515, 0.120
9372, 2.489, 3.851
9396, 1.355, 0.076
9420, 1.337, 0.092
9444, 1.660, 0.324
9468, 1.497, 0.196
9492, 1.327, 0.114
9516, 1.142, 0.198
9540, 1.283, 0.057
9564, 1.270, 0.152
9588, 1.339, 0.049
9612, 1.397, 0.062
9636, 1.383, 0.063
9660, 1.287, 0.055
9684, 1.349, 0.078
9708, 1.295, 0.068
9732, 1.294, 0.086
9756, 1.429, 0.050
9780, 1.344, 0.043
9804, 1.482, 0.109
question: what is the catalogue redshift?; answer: 0.529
